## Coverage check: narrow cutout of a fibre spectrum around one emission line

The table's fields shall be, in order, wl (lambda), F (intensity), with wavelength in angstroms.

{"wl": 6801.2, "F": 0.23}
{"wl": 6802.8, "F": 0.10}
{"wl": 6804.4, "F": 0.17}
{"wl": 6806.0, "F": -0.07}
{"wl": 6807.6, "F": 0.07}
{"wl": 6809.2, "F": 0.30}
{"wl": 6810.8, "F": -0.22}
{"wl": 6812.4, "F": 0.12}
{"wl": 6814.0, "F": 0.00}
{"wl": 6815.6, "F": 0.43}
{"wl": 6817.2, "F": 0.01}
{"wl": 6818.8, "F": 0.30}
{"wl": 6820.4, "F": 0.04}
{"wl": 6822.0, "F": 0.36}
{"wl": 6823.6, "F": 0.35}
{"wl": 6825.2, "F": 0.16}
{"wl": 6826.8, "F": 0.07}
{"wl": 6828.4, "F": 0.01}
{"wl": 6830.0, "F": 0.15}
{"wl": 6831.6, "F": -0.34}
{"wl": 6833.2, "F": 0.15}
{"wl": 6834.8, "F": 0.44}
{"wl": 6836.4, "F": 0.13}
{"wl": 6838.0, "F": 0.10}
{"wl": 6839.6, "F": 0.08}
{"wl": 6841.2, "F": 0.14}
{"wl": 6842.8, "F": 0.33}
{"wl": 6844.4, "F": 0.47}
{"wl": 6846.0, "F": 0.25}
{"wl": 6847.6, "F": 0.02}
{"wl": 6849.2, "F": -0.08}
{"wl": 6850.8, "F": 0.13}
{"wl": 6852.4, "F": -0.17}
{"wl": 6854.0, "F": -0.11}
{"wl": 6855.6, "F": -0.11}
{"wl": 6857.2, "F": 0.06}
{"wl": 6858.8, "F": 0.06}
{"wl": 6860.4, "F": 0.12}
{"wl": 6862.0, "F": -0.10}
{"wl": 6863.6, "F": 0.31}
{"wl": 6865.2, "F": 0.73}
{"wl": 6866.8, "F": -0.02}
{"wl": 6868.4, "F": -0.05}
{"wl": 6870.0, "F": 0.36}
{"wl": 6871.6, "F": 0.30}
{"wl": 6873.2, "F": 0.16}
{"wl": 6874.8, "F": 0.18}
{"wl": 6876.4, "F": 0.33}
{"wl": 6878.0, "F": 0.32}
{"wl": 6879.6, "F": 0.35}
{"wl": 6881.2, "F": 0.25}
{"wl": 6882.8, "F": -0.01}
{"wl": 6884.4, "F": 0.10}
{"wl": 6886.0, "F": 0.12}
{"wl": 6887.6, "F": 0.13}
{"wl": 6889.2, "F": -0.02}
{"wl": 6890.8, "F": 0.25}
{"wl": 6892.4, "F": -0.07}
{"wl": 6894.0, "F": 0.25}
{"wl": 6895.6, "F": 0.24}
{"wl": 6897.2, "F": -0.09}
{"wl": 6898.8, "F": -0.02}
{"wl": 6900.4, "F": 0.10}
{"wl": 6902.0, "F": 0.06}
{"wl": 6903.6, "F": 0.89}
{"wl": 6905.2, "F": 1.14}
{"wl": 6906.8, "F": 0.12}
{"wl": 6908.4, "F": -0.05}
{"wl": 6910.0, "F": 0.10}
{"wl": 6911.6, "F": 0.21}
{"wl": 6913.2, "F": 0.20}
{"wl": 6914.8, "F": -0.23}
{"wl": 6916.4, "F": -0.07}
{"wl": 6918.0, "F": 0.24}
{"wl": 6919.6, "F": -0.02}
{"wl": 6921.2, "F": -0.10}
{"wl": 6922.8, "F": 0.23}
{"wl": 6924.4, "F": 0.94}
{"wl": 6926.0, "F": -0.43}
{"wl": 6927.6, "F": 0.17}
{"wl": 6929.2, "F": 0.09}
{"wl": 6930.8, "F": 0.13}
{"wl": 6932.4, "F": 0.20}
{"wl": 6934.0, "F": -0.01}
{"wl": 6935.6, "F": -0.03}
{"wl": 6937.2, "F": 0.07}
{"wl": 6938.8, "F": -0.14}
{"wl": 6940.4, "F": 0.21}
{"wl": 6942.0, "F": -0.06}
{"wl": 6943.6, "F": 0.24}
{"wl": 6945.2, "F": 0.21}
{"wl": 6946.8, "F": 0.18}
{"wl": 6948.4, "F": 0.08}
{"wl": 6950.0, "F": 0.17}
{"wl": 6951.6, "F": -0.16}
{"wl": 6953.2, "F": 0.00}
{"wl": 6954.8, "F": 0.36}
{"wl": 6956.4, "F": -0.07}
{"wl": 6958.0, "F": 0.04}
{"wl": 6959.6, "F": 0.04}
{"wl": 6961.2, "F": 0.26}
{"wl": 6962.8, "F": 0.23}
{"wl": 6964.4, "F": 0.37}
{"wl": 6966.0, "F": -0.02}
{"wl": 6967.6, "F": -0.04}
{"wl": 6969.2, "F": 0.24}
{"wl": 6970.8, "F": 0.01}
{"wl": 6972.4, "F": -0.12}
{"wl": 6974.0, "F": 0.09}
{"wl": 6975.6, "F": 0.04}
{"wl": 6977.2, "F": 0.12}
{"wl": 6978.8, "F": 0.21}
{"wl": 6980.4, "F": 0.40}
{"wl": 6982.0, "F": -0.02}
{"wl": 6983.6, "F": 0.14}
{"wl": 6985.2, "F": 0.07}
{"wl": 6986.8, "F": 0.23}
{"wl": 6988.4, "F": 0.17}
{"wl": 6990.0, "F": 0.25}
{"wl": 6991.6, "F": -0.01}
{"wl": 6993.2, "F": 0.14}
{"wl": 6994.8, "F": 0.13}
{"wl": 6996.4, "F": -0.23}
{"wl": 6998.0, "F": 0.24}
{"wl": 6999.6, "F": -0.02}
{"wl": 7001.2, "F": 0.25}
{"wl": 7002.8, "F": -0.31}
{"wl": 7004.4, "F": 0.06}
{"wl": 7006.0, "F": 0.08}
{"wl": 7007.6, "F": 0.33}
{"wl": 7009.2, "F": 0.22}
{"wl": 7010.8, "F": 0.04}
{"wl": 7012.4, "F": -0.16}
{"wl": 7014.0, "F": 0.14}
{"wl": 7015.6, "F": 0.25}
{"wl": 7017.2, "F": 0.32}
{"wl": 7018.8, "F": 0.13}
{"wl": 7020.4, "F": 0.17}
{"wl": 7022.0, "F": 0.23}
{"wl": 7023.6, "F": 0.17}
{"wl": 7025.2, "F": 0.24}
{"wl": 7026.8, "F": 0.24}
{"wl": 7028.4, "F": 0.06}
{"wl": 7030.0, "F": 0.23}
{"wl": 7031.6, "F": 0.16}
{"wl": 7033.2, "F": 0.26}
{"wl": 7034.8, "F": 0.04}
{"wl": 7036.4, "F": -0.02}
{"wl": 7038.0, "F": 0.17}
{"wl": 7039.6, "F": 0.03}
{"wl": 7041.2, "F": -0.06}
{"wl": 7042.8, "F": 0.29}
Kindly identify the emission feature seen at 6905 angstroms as H-alpha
